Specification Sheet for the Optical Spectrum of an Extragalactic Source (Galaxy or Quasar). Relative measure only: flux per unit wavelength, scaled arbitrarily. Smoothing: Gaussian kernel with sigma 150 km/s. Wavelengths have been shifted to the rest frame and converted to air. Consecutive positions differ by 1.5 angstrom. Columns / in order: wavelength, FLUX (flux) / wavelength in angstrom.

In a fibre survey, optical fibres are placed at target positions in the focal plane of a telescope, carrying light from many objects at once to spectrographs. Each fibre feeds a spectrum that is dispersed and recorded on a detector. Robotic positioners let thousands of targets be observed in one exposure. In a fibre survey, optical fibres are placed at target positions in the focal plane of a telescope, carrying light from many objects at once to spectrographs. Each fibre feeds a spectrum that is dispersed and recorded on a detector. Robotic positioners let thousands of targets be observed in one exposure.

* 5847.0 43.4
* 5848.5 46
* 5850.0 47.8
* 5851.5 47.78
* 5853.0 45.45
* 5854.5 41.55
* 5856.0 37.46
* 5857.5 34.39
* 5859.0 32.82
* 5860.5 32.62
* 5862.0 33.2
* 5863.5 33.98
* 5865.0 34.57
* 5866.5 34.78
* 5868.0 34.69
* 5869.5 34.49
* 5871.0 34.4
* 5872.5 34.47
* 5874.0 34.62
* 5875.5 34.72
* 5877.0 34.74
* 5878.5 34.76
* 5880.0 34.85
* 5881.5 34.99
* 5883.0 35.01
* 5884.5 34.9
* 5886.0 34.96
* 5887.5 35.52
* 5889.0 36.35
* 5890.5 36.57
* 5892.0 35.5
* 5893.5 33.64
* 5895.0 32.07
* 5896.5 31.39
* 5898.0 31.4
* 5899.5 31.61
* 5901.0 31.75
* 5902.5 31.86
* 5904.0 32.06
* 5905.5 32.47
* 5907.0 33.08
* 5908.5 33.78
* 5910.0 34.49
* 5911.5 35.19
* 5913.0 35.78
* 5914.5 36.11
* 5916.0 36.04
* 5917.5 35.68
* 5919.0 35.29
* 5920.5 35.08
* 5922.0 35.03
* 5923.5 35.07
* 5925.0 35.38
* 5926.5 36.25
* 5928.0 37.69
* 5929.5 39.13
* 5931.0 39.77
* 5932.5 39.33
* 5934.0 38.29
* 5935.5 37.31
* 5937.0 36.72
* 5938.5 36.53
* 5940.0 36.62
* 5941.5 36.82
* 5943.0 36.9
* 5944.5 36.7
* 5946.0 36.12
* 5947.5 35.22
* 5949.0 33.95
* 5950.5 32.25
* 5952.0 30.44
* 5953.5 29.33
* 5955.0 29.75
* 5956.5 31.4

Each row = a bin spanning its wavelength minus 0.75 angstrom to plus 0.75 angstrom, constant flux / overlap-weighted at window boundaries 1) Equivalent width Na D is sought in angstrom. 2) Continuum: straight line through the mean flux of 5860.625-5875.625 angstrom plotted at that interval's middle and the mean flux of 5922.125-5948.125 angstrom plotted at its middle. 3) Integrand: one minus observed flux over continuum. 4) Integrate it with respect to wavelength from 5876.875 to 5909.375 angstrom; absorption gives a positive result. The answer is 1.4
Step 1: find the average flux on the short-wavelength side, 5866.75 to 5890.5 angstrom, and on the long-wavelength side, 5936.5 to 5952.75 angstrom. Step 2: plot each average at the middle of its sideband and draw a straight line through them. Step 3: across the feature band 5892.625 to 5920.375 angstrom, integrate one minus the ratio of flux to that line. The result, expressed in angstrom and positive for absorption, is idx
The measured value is 1.2 angstrom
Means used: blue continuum 34.9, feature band 33.6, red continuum 35.3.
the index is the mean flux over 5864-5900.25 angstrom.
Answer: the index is 34.4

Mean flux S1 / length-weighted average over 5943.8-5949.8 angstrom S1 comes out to 35.5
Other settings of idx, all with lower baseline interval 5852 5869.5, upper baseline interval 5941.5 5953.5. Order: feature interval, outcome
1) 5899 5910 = 0.83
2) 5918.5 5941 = -1.45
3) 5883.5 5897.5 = 0.38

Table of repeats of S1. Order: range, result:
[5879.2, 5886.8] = 34.9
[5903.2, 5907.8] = 32.5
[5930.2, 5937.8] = 38.3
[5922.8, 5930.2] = 36.7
